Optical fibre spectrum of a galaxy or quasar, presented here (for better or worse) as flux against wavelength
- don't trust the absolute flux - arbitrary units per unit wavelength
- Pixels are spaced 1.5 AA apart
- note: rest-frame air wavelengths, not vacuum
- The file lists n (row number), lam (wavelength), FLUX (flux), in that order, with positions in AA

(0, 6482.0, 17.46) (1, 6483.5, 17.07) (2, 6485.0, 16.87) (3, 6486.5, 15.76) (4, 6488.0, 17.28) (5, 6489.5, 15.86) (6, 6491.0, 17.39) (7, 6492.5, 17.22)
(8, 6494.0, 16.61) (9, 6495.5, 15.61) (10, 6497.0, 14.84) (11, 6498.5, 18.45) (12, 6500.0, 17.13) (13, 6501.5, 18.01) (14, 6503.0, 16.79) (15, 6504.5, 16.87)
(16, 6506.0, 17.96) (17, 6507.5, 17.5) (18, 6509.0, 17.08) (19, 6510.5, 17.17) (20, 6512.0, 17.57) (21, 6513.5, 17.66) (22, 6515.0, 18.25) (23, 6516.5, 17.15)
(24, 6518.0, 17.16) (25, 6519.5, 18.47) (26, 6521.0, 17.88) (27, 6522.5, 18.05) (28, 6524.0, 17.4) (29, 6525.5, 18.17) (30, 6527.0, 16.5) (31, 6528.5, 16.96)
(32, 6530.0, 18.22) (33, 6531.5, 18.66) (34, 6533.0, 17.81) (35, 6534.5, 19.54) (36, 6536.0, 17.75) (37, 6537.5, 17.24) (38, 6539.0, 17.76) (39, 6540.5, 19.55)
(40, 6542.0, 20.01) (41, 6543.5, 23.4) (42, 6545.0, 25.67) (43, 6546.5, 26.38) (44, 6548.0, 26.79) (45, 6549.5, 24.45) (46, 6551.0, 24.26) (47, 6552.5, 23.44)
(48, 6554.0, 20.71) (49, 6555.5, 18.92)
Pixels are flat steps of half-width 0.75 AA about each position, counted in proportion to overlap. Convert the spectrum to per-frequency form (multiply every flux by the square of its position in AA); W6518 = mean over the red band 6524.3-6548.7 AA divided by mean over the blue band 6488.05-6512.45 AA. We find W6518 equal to 1.19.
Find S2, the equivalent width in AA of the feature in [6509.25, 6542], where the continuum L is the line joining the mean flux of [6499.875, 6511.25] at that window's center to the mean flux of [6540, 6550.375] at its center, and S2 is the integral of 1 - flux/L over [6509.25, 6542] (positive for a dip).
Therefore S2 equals 4.2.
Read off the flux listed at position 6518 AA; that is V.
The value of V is 17.16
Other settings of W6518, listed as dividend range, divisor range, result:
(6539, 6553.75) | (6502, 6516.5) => 1.36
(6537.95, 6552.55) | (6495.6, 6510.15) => 1.36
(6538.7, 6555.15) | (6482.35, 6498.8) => 1.41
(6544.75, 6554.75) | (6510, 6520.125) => 1.40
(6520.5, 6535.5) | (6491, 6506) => 1.07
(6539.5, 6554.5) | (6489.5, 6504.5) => 1.41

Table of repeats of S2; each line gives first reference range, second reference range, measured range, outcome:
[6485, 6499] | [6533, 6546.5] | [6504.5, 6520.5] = 0.5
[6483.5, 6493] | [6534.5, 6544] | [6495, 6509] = 0.3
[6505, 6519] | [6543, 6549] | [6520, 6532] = 1.8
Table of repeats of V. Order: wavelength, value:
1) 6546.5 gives 26.38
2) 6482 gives 17.46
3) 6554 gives 20.71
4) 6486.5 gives 15.76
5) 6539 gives 17.76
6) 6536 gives 17.75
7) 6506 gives 17.96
